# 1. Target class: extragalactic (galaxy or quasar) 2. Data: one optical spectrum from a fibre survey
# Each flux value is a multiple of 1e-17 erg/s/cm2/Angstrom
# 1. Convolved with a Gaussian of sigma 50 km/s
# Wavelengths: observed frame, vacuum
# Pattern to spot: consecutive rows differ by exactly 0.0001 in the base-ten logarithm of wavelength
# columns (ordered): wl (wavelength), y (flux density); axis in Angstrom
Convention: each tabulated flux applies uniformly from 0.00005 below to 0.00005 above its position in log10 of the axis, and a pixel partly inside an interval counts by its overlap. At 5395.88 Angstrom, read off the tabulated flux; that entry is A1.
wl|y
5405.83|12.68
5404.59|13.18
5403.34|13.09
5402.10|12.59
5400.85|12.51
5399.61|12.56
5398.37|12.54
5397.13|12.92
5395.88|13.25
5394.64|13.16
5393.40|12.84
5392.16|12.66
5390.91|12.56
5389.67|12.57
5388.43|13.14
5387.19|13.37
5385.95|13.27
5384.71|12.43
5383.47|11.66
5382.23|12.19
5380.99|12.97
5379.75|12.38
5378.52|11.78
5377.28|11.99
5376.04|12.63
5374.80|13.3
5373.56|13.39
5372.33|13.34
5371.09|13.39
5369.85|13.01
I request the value 13.25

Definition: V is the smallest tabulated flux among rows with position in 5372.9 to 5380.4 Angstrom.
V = 11.78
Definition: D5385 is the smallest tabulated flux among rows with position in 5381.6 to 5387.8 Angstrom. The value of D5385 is 11.66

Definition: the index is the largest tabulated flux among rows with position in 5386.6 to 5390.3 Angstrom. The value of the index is 13.37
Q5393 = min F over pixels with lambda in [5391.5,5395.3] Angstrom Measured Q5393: 12.66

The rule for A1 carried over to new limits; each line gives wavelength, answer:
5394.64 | 13.16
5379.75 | 12.38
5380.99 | 12.97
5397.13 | 12.92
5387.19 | 13.37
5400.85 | 12.51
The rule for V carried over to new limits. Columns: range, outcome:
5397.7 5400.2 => 12.54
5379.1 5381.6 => 12.38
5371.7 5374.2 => 13.34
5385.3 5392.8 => 12.56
